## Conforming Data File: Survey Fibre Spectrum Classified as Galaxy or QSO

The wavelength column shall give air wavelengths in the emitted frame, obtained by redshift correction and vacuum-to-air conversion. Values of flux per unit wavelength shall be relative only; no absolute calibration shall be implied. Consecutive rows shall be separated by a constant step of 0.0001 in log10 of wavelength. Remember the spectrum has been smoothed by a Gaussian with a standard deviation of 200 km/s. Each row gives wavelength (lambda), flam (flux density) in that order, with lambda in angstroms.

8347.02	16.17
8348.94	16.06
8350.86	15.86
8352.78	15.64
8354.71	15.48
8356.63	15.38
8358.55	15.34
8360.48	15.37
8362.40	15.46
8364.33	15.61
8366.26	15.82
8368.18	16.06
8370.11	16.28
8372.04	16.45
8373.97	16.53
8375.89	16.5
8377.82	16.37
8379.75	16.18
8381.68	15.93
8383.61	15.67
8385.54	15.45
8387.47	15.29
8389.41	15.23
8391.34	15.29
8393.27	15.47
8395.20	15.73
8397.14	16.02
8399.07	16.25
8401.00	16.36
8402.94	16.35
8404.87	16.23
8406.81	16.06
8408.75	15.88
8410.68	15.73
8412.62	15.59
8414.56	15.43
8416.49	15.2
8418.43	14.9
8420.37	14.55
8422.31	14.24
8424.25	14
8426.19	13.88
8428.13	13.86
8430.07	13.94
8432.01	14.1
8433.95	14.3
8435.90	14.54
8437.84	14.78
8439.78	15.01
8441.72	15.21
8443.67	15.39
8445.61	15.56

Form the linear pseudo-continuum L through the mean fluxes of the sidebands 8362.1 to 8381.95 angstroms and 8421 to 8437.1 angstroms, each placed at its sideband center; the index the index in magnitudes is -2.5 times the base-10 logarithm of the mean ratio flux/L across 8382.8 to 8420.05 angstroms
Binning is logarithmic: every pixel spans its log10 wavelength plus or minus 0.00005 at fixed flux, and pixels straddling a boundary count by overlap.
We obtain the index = -0.04 mag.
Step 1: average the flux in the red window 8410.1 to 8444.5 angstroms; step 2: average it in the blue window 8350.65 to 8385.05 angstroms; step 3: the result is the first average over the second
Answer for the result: 0.9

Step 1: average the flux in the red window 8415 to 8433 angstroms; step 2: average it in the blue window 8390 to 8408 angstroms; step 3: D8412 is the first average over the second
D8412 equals 0.9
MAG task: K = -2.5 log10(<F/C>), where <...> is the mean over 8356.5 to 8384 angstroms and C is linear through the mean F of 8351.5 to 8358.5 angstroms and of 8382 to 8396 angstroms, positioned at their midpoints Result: -0.03 mag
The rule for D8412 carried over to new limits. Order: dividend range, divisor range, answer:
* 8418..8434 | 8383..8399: 0.91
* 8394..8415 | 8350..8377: 1.01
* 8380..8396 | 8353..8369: 1.00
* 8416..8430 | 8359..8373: 0.90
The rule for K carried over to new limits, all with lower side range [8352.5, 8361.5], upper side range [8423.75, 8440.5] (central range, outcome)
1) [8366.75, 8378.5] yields -0.08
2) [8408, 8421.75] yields -0.05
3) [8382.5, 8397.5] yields -0.04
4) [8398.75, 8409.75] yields -0.10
